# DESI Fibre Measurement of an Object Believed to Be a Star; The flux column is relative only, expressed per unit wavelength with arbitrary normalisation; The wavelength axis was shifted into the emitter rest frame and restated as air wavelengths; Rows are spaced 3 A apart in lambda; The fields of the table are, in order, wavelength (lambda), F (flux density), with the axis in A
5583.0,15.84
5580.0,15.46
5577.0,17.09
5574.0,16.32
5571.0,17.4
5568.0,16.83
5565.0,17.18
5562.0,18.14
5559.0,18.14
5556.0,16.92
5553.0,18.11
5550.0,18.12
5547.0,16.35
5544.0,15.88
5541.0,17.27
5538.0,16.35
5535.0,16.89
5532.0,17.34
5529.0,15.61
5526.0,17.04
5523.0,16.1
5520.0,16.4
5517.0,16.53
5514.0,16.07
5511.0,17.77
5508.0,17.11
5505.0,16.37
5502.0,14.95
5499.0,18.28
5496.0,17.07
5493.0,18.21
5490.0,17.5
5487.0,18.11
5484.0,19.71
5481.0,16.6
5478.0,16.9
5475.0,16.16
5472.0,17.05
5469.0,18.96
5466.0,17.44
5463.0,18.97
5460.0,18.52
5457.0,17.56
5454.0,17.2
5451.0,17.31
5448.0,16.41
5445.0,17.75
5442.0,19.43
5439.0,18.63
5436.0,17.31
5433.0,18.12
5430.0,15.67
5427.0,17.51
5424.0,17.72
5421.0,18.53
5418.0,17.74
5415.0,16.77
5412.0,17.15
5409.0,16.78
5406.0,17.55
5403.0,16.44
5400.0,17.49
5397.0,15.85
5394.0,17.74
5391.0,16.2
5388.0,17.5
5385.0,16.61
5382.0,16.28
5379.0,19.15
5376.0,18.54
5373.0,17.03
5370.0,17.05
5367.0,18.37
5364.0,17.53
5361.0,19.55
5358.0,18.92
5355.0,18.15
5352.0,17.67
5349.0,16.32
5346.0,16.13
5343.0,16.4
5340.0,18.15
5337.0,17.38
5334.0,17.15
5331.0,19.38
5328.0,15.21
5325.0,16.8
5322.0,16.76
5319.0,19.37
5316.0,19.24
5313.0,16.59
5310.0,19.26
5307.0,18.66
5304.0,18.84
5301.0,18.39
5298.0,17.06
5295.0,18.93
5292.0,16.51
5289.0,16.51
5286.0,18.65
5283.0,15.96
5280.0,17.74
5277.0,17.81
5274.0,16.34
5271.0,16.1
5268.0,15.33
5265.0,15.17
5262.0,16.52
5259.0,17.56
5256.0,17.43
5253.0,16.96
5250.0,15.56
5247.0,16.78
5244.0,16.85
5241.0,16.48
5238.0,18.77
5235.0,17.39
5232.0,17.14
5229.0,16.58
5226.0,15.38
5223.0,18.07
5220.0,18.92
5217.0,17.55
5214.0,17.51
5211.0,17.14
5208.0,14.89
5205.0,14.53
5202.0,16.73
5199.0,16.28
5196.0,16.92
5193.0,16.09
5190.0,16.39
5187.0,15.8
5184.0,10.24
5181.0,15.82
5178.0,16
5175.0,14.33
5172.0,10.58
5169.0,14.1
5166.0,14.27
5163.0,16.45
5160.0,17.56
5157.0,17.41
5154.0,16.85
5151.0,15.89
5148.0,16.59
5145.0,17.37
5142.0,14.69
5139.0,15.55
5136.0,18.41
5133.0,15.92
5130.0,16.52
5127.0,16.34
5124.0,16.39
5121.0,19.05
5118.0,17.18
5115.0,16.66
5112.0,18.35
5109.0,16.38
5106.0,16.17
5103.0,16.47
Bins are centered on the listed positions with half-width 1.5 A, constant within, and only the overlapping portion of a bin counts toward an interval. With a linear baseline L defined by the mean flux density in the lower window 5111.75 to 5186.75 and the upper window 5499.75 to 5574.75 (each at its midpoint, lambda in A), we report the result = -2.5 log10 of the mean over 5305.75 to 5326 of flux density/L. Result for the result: -0.11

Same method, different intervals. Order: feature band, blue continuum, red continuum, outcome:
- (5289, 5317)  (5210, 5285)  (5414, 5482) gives -0.058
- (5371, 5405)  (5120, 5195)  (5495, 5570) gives -0.045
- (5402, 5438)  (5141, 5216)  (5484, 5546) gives -0.048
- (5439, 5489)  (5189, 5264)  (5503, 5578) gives -0.056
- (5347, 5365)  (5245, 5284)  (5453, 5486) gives -0.055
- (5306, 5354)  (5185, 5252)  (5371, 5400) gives -0.031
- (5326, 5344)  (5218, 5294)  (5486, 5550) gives -0.025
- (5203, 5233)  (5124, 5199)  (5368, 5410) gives -0.046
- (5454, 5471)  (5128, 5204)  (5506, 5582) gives -0.095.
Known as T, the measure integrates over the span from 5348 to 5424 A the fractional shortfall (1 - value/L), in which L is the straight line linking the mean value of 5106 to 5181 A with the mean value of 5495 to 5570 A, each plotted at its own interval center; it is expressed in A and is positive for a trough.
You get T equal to -3.9 A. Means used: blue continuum 16.2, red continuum 16.9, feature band 17.5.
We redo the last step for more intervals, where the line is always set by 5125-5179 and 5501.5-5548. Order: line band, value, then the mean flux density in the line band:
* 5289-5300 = -0.89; 17.4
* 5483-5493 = -1.14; 18.3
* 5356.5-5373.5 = -1.99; 18.1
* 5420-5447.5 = -2.39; 17.8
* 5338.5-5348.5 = -0.40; 16.8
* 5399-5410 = -0.51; 17.1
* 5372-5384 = -1.09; 17.7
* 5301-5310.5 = -1.58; 18.8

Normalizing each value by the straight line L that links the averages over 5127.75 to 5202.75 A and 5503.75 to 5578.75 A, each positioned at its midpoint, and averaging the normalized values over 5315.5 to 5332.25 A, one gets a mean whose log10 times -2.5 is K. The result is -0.09 mag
